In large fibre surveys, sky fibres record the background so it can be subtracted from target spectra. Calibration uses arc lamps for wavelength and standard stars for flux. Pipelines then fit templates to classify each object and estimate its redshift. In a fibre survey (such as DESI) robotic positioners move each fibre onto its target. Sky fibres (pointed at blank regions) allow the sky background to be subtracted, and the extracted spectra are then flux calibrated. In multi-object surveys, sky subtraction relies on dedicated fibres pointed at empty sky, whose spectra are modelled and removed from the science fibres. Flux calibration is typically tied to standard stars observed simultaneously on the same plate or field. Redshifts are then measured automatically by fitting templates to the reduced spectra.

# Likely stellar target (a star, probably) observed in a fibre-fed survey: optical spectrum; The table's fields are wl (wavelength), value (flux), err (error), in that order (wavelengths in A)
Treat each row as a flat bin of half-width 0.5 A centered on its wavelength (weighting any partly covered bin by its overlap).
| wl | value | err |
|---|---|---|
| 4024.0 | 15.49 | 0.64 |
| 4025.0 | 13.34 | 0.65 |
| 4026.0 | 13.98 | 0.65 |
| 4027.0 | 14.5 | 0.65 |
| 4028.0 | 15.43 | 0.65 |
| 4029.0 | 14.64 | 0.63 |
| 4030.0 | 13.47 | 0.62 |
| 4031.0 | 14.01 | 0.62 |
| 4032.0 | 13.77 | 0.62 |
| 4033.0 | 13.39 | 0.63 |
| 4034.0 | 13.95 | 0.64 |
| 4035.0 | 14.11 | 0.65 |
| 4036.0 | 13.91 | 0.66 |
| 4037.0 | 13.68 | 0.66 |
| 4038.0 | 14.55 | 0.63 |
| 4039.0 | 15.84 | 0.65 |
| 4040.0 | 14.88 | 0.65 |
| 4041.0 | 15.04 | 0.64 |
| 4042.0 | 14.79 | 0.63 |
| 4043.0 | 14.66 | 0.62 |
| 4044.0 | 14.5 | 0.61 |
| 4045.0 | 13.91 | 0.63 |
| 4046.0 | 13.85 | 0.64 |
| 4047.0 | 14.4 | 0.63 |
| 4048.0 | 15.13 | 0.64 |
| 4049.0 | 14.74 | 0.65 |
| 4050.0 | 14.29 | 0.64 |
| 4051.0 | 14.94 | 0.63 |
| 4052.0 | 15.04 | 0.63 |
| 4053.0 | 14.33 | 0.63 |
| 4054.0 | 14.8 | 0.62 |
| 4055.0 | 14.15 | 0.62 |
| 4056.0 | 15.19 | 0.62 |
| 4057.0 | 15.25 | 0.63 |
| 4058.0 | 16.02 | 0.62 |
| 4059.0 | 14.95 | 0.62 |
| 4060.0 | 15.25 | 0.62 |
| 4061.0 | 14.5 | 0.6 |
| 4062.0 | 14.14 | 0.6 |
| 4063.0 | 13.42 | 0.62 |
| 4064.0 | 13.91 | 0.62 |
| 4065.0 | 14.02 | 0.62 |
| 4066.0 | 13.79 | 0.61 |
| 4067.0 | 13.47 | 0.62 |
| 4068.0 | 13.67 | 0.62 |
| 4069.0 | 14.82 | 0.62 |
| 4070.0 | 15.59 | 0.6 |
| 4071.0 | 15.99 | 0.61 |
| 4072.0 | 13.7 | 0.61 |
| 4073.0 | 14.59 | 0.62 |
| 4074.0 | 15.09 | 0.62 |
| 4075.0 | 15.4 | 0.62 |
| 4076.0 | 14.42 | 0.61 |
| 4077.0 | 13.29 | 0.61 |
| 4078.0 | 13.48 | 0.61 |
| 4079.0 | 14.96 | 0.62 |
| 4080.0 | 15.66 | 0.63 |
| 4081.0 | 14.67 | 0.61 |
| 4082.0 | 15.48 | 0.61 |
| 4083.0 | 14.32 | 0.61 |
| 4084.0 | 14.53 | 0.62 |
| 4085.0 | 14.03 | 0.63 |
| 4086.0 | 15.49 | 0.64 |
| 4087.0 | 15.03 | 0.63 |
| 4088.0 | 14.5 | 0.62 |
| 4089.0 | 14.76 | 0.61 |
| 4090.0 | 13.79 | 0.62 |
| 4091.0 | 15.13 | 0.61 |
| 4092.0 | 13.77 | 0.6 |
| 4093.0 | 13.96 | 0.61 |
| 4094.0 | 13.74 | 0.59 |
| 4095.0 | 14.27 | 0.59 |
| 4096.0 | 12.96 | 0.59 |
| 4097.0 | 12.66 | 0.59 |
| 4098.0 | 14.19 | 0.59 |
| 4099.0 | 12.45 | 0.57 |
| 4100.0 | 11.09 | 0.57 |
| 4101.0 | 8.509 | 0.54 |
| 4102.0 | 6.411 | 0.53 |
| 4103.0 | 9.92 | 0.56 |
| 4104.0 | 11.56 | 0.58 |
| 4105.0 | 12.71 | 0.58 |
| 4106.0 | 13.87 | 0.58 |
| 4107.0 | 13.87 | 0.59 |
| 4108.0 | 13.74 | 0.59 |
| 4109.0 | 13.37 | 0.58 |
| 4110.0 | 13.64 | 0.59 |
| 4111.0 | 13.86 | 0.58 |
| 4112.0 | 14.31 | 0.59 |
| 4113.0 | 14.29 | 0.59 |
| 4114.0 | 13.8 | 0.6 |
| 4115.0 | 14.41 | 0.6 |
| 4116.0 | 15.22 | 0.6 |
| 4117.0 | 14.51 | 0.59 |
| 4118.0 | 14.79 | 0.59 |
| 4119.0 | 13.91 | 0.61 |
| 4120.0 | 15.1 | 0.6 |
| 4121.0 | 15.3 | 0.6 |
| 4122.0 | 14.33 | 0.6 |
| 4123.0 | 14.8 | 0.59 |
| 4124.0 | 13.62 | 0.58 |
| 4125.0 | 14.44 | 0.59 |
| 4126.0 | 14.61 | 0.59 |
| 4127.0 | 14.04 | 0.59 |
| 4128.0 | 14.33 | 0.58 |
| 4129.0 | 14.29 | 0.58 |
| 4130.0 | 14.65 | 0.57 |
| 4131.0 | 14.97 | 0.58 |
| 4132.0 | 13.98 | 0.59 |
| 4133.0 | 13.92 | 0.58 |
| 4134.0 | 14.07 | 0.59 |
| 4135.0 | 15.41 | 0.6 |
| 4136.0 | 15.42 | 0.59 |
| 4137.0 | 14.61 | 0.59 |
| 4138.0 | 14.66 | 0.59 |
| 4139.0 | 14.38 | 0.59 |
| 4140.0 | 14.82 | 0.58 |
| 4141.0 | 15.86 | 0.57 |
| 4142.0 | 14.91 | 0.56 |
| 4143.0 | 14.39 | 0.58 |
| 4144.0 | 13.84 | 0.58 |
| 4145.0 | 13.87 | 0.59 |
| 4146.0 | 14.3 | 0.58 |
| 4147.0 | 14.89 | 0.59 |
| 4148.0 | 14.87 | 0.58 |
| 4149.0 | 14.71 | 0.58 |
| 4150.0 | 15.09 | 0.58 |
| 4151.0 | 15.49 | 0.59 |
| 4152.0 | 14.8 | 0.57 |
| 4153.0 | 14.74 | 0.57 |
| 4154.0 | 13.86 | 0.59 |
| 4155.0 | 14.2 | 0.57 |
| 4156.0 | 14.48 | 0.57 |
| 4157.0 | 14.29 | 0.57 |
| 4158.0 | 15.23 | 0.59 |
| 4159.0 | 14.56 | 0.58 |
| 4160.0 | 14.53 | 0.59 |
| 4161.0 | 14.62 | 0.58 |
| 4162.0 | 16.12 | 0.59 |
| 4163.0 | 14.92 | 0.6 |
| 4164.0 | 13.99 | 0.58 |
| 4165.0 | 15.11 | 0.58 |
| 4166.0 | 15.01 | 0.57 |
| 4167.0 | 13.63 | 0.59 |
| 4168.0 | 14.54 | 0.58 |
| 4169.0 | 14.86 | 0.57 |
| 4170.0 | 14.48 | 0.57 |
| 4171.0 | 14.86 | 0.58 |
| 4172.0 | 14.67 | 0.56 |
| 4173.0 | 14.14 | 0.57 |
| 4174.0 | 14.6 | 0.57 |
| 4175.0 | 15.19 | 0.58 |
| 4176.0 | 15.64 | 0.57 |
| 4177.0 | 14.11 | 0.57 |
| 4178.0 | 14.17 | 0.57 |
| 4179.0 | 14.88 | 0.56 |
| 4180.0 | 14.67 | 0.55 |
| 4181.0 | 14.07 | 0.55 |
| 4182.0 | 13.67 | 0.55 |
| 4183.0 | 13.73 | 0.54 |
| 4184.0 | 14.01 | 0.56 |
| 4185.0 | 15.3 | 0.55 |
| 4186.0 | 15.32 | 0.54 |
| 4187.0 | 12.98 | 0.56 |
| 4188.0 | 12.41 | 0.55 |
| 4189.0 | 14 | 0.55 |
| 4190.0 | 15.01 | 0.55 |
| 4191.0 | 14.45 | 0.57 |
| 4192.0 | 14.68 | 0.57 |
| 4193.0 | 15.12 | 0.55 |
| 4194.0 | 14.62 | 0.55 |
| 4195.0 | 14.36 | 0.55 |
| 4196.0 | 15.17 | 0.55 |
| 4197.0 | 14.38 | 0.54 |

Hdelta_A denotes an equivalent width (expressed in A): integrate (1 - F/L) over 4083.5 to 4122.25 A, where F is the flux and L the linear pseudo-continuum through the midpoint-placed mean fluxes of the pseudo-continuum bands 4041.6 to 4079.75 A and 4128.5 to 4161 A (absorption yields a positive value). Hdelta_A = 2.8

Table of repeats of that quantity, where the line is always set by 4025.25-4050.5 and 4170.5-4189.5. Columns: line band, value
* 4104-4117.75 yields 0.4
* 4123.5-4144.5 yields -0.3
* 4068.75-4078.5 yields -0.2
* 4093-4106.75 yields 2.3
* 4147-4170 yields -0.6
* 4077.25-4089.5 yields -0.3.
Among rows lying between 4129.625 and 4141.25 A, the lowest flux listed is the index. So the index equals 13.92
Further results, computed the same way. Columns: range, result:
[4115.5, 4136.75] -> 13.62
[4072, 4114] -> 6.411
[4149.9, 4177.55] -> 13.63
